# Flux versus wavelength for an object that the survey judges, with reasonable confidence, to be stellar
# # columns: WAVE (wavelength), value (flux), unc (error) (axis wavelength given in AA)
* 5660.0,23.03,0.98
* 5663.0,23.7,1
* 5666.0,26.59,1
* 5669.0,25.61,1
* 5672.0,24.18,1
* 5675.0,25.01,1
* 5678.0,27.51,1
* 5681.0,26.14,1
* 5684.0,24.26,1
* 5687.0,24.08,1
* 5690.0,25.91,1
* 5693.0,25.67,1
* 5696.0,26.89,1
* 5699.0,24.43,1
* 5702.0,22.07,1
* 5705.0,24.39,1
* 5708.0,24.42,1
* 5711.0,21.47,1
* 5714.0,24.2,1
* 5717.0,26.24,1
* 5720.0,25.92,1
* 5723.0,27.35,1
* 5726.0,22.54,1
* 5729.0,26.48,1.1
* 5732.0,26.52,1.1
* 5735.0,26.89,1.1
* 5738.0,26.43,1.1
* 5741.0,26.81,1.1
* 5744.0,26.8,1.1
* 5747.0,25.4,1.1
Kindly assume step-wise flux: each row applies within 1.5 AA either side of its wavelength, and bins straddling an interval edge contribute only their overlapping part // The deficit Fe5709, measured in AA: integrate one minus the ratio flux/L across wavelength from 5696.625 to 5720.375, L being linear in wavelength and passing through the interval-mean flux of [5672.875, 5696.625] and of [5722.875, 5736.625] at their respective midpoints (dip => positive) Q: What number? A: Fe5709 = 1.4 AA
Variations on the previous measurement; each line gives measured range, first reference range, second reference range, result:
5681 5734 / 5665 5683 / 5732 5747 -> 2.5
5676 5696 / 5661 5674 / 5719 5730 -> -0.4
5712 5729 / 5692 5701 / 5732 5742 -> 0.6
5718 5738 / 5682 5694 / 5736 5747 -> 0.1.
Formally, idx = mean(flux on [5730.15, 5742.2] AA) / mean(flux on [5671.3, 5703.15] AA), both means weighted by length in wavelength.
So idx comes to 1.1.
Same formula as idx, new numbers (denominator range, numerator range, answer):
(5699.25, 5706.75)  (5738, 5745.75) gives 1.14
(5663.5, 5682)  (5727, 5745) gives 1.03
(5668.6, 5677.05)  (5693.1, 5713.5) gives 0.96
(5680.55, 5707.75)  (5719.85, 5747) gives 1.05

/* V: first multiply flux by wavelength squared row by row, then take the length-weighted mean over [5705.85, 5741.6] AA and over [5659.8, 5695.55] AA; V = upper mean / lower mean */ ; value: 1.02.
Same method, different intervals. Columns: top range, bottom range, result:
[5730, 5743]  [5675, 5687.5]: 1.06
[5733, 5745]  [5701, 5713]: 1.17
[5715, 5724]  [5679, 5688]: 1.07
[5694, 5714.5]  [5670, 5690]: 0.96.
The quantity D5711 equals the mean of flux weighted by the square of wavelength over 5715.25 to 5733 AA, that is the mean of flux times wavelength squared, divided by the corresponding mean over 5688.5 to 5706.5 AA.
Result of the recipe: 1.05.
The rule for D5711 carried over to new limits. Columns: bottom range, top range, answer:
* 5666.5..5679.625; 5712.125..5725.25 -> 1.01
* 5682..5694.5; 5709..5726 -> 1.00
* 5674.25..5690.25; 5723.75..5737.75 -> 1.03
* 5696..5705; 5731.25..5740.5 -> 1.12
